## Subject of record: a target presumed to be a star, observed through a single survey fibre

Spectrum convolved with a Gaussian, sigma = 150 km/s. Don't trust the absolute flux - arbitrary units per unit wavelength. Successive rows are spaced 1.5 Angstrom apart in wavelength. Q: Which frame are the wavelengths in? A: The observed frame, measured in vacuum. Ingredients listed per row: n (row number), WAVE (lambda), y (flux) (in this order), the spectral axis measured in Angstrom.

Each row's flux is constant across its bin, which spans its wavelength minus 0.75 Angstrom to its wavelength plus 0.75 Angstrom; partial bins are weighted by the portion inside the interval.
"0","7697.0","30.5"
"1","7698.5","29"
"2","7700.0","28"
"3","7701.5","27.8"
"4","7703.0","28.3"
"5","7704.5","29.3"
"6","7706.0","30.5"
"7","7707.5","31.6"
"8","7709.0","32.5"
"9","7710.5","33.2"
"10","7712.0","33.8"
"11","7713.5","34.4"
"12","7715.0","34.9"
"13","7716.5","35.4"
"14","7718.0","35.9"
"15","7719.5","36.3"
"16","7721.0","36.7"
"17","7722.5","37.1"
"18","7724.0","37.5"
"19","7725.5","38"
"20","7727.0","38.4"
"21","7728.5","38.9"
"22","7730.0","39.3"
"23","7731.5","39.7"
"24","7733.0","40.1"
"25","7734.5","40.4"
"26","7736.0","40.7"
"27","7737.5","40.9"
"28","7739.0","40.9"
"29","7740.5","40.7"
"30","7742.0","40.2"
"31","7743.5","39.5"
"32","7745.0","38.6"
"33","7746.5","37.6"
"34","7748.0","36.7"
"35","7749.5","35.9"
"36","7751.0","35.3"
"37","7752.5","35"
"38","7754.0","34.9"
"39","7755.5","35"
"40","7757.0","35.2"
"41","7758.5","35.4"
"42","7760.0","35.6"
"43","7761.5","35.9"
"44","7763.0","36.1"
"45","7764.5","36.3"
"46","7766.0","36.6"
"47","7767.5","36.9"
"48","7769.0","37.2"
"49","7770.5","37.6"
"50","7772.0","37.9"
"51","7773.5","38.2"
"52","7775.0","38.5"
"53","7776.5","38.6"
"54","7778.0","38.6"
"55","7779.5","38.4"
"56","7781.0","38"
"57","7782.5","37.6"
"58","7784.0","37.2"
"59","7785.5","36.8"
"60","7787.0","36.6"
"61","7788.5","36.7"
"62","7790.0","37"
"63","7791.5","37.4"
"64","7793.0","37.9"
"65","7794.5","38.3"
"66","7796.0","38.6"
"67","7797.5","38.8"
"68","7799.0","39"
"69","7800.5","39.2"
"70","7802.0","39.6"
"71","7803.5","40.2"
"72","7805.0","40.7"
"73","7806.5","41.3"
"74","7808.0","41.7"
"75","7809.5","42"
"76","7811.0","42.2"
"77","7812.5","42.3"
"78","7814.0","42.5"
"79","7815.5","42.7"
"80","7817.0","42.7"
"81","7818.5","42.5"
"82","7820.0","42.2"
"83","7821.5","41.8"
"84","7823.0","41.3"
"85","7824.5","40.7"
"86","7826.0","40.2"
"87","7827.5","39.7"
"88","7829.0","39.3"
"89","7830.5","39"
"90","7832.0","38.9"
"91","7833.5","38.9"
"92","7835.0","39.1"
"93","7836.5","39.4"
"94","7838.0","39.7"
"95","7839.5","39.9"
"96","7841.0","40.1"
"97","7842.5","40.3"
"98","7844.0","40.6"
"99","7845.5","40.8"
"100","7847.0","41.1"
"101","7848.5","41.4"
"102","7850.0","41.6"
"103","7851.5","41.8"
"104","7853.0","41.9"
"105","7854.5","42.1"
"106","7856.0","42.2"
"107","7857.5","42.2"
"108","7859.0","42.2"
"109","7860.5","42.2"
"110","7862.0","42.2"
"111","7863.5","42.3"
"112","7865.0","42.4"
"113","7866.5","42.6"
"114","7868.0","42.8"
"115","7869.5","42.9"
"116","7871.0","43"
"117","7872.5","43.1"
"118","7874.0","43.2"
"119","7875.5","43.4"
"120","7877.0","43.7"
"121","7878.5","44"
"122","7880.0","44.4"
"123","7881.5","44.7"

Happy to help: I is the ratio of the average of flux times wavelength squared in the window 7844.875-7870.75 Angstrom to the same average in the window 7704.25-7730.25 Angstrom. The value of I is 1.24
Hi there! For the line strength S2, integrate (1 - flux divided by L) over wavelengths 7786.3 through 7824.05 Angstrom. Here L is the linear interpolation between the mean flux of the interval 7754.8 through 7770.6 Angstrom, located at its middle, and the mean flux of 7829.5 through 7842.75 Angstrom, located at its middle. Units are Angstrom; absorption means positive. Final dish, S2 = -2.14 Angstrom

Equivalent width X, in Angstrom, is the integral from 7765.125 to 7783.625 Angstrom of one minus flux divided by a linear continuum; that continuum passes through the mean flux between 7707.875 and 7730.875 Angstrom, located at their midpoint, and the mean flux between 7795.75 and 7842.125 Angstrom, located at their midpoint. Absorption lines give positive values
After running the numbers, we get 0.4 Angstrom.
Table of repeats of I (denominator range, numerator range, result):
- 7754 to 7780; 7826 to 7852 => 1.11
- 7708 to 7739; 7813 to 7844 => 1.12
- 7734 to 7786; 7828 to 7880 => 1.13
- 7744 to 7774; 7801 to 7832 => 1.15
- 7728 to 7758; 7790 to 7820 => 1.08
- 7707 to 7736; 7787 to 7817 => 1.11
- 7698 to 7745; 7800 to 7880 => 1.19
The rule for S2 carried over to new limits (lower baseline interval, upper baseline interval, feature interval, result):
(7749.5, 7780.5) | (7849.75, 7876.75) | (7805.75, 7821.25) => -1.0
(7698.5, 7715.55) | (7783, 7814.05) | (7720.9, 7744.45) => -4.2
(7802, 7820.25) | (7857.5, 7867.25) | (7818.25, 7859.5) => 1.3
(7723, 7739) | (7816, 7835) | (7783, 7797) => 0.9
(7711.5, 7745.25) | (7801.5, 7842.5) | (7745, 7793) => 3.0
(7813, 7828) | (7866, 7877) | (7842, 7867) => 0.5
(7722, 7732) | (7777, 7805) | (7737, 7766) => 0.9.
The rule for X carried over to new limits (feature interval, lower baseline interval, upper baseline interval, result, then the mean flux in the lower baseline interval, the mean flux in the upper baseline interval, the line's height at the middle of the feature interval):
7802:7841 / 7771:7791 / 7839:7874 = -0.87 Angstrom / 37.7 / 41.9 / 39.9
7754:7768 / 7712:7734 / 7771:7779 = 0.82 Angstrom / 37.2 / 38.3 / 38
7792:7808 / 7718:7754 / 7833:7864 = 0.18 Angstrom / 38.3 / 41.1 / 39.9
